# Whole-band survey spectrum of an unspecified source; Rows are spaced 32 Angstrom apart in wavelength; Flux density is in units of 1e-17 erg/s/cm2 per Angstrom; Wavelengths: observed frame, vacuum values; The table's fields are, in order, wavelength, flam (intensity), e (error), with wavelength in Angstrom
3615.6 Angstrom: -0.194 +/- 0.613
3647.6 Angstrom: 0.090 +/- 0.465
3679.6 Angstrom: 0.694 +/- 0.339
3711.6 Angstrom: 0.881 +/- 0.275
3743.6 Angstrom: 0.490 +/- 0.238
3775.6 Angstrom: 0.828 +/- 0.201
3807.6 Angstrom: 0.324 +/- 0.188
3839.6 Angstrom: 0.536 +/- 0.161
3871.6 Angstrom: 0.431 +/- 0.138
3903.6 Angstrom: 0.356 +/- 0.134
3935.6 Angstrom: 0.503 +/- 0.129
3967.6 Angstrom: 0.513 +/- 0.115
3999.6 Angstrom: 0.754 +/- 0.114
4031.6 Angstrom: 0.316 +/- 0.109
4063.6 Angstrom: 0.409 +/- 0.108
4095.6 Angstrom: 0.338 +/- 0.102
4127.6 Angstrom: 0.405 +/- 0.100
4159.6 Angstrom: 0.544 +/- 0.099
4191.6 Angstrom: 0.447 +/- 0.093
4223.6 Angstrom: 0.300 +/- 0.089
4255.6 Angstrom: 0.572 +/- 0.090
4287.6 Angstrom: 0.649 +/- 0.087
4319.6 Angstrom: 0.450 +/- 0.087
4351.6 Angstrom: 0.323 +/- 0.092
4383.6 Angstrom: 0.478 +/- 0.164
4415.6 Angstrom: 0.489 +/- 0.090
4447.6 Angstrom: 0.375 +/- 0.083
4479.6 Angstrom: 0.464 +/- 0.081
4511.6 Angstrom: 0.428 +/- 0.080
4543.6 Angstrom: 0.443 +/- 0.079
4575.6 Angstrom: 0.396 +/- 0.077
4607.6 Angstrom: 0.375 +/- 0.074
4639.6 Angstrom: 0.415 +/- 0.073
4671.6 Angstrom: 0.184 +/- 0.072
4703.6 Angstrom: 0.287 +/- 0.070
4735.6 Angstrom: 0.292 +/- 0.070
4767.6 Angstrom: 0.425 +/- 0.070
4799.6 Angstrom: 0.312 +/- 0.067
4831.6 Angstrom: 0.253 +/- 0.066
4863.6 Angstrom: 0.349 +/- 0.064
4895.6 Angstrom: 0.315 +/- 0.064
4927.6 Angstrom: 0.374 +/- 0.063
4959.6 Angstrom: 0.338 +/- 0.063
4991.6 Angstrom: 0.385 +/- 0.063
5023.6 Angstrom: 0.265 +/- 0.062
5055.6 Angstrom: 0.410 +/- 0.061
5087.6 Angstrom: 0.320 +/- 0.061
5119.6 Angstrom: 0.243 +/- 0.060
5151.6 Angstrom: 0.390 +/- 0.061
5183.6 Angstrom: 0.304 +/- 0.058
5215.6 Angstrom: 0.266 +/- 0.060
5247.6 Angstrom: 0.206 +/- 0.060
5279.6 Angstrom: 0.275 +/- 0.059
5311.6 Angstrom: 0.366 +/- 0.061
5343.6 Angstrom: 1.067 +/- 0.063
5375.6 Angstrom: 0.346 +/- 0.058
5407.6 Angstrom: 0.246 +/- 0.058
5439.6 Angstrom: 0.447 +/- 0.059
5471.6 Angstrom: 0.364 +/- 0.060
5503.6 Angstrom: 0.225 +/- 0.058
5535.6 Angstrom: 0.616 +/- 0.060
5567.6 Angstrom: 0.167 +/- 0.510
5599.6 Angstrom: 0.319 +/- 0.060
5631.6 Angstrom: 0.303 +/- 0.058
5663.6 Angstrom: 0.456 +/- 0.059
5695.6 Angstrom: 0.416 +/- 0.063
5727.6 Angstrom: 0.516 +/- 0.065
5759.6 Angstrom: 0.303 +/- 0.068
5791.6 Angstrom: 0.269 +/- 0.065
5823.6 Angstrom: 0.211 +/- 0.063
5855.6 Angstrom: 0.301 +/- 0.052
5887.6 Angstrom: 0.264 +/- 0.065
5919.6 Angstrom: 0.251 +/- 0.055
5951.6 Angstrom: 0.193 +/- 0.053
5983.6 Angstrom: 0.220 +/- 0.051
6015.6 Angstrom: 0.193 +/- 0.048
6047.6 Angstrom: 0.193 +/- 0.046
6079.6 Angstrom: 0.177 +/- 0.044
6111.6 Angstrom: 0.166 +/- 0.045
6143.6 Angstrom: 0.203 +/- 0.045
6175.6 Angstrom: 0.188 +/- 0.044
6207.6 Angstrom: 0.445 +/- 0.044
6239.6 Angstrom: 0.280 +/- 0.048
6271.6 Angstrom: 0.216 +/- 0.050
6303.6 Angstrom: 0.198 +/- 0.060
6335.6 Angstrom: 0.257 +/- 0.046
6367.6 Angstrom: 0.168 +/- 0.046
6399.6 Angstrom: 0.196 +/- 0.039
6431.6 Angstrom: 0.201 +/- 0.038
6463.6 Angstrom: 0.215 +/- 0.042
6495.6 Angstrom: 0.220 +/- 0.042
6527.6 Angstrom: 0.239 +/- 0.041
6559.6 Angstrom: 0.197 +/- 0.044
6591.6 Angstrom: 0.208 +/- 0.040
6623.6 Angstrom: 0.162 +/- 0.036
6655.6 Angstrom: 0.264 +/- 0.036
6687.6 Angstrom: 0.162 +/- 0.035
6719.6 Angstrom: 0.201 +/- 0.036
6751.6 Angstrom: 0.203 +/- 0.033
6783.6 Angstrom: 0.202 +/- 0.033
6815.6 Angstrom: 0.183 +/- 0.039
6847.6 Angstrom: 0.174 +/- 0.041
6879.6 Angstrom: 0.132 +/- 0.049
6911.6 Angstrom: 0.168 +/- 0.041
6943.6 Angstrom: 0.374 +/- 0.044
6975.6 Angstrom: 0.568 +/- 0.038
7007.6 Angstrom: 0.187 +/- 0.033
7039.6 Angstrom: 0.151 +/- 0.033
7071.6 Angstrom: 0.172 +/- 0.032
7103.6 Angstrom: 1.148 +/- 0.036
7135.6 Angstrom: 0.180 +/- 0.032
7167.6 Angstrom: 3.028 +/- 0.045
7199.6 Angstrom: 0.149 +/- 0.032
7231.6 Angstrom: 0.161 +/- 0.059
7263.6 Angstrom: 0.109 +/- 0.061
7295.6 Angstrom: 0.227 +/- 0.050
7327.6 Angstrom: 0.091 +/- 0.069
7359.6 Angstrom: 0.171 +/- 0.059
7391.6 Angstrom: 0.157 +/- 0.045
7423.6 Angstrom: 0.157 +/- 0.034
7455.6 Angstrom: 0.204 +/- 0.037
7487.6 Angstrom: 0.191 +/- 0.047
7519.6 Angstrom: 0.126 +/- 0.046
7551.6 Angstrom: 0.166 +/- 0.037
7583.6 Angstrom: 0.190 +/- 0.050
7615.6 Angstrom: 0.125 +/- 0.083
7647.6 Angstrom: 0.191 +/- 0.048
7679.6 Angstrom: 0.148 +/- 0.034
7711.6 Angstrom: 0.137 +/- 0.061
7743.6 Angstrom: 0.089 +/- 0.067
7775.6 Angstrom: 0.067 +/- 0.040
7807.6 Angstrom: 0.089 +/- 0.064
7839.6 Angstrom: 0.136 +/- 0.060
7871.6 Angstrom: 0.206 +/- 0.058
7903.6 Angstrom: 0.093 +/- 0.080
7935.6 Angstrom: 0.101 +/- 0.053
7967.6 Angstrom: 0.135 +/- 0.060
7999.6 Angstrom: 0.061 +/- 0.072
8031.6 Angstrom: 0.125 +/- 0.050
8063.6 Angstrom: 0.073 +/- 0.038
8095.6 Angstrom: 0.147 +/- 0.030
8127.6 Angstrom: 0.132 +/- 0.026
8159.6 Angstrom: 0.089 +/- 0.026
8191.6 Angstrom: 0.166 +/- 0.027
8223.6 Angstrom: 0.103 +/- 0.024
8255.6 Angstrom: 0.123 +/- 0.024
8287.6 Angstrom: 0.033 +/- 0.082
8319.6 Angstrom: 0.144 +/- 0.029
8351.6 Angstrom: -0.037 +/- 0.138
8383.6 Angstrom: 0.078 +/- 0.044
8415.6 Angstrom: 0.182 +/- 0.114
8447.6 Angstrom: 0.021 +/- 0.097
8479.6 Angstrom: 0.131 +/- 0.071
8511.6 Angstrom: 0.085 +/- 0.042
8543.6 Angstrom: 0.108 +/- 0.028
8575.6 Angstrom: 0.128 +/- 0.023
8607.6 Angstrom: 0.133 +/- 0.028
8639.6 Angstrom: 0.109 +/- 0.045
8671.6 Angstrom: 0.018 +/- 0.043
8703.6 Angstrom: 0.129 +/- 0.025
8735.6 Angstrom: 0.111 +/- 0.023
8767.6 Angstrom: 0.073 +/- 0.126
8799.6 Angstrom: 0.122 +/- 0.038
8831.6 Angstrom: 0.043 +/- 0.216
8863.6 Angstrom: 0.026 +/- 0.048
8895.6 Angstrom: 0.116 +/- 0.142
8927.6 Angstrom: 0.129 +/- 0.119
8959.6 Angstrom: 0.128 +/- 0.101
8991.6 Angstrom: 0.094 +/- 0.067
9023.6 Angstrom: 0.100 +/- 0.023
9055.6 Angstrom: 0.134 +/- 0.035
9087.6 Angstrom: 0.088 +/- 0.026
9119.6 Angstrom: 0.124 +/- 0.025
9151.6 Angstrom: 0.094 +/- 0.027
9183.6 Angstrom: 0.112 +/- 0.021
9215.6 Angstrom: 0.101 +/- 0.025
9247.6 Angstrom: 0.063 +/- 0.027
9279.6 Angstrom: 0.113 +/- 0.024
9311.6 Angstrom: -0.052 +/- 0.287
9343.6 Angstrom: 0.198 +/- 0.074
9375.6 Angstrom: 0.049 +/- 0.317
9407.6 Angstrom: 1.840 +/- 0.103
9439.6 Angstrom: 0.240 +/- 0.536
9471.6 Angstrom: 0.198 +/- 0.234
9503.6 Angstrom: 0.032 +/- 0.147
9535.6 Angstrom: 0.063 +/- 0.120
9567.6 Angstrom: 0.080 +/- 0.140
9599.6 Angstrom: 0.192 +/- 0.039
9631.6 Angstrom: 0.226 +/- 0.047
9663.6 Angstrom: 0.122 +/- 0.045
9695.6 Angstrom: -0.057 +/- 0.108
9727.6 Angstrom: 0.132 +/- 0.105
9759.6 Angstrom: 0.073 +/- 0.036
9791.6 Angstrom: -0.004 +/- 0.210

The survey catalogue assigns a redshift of 0.431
